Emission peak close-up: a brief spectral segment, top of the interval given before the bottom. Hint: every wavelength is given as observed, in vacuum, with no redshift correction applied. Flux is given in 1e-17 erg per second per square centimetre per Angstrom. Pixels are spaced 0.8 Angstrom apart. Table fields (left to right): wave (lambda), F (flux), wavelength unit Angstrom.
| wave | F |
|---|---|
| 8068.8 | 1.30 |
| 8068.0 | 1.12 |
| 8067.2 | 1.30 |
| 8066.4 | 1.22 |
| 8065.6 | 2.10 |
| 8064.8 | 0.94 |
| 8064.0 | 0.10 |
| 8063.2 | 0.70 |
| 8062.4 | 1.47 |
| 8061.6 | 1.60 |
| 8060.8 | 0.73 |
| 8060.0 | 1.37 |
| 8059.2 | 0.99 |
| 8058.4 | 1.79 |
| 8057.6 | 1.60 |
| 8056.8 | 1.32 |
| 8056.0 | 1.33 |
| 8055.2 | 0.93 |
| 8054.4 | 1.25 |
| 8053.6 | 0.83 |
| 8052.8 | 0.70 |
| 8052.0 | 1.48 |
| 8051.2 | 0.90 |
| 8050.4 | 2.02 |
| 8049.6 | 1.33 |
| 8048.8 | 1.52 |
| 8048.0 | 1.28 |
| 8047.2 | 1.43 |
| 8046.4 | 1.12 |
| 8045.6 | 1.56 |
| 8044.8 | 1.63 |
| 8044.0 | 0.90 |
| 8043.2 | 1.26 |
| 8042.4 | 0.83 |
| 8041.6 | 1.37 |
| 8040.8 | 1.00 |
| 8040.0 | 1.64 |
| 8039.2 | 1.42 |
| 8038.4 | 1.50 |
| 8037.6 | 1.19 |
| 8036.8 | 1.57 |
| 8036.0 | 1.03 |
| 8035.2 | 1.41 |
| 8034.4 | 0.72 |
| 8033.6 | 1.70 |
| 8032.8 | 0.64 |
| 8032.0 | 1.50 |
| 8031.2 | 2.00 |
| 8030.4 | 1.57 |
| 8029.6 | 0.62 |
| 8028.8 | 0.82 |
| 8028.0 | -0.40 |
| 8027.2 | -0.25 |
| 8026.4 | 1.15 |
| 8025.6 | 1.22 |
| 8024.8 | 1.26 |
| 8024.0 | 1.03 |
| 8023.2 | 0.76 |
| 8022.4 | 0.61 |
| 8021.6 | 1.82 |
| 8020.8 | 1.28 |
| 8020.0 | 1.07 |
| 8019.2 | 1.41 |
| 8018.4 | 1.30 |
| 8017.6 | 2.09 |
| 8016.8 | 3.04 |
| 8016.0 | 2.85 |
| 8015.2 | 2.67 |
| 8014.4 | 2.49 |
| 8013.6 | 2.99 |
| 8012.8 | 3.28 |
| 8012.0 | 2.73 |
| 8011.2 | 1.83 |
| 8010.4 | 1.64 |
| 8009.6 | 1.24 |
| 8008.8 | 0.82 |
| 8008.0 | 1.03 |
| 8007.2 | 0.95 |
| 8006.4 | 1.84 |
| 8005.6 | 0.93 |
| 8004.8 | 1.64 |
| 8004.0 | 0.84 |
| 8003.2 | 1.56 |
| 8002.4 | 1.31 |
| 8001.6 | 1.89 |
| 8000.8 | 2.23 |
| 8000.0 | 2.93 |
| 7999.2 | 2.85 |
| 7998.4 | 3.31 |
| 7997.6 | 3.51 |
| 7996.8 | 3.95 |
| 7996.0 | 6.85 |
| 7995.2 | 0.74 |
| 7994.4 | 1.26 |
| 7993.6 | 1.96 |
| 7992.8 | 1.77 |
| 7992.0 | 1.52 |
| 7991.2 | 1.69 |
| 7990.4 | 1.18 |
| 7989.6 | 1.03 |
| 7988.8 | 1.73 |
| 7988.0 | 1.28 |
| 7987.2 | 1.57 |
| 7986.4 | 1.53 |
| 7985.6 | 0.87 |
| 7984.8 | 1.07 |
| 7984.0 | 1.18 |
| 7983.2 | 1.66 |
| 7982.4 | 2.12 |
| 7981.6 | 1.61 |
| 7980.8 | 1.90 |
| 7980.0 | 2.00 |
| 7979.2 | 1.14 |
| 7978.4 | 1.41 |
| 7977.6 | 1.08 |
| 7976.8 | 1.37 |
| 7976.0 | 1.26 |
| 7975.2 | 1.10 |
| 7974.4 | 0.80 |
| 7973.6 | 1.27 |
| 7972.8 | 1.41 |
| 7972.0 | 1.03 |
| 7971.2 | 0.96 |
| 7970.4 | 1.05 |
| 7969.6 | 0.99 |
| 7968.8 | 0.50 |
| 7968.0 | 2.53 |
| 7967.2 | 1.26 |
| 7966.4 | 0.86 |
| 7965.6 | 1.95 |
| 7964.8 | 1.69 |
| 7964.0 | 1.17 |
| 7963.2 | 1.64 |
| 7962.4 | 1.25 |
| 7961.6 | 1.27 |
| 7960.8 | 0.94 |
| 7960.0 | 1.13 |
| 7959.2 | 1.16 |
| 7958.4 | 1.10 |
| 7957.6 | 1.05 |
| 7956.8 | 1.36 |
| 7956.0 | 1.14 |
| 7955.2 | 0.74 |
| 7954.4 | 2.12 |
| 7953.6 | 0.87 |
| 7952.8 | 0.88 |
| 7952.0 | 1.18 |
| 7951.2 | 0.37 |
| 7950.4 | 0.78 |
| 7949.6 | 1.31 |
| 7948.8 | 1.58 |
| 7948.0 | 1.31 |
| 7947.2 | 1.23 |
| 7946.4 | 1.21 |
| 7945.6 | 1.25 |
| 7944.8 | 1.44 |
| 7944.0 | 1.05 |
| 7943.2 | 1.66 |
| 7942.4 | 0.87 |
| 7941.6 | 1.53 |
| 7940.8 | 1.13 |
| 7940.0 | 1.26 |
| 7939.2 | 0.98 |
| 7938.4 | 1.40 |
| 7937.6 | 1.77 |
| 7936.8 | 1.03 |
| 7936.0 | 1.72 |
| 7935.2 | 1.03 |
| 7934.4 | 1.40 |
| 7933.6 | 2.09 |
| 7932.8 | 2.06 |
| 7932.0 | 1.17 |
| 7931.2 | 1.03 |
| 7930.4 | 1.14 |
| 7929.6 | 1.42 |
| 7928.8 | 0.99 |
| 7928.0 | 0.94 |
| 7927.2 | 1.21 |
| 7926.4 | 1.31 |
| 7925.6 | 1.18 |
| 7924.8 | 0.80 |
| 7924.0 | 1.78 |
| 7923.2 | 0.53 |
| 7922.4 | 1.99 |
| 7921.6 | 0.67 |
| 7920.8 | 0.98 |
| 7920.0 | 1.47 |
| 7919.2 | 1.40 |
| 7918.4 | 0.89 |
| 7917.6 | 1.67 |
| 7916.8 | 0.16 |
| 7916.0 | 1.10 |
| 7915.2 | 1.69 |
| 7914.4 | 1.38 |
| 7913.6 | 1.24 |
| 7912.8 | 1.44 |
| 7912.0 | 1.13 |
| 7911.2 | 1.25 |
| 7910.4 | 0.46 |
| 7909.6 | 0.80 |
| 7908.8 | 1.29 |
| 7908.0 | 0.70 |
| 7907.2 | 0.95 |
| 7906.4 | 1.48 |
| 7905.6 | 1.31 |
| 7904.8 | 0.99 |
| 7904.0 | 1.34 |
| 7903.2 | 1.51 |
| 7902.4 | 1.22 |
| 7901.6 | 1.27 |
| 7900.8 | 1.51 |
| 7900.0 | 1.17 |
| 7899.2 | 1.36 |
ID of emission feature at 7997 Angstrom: [S II] 6716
